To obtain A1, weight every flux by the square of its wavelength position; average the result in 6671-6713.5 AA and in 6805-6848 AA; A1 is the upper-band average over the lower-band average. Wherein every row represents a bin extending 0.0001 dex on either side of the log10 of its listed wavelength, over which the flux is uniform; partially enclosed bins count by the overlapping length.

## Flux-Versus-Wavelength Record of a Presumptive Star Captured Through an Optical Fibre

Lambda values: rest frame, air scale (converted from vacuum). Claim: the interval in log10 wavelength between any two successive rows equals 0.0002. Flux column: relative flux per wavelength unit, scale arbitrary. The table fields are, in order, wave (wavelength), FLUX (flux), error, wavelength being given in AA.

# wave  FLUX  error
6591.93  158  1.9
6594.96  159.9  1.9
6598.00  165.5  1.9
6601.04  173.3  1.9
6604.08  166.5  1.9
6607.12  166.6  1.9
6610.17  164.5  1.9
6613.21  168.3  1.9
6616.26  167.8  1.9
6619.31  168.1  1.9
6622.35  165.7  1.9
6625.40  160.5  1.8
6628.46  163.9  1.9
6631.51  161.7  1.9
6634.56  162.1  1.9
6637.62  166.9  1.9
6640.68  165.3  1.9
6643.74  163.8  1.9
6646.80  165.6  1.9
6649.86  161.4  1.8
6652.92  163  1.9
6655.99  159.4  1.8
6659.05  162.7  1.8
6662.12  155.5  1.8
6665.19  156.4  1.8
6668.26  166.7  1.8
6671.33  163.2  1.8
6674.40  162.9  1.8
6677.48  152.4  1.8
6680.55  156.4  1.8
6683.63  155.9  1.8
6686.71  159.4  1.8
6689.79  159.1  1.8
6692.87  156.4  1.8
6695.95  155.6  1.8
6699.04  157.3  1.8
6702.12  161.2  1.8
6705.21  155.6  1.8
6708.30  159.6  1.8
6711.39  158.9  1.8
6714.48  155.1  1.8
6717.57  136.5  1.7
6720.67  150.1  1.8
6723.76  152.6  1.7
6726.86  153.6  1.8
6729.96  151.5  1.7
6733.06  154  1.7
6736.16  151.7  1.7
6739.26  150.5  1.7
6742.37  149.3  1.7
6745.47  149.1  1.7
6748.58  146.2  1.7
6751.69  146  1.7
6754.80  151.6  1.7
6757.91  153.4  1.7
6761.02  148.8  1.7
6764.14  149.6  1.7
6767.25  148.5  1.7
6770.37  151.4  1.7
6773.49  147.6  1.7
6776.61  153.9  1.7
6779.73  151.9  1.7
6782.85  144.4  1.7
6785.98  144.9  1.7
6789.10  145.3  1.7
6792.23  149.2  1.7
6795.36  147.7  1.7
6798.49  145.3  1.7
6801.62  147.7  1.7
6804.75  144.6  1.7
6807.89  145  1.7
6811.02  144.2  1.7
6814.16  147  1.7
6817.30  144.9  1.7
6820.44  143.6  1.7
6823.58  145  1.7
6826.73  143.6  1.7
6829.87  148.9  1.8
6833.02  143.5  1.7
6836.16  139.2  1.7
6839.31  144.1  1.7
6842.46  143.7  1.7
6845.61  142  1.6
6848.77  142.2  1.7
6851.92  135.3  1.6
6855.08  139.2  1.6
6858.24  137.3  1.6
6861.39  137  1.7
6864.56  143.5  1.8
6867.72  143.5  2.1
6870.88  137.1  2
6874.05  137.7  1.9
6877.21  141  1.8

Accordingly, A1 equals 0.9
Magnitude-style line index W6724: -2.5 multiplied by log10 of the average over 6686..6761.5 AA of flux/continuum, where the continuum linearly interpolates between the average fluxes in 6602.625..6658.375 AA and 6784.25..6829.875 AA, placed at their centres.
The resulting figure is 0.01 mag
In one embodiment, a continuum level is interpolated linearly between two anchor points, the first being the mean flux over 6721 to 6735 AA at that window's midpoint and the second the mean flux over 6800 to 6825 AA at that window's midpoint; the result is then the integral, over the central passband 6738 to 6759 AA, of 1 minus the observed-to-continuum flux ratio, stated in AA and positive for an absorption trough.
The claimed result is 0.2 AA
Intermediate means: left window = 153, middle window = 149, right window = 145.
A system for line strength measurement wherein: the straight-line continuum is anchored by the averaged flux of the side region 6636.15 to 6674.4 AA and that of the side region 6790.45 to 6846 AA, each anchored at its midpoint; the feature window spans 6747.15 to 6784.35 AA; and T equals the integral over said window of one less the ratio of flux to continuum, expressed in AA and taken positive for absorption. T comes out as 0.3 AA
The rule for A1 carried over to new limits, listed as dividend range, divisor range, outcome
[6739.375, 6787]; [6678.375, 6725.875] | 0.98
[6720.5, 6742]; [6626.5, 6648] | 0.95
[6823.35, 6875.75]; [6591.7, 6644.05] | 0.92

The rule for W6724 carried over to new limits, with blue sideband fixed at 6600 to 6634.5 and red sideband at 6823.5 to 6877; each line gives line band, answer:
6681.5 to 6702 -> 0.00 mag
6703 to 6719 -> 0.02 mag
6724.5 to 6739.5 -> 0.01 mag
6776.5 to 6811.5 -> 0.00 mag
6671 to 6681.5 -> 0.01 mag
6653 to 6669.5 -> 0.01 mag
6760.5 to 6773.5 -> 0.00 mag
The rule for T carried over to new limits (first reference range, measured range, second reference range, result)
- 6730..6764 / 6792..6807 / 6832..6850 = -0.1 AA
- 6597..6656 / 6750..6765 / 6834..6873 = 0.1 AA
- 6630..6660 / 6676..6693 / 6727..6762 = 0.2 AA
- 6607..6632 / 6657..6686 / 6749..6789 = 0.1 AA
